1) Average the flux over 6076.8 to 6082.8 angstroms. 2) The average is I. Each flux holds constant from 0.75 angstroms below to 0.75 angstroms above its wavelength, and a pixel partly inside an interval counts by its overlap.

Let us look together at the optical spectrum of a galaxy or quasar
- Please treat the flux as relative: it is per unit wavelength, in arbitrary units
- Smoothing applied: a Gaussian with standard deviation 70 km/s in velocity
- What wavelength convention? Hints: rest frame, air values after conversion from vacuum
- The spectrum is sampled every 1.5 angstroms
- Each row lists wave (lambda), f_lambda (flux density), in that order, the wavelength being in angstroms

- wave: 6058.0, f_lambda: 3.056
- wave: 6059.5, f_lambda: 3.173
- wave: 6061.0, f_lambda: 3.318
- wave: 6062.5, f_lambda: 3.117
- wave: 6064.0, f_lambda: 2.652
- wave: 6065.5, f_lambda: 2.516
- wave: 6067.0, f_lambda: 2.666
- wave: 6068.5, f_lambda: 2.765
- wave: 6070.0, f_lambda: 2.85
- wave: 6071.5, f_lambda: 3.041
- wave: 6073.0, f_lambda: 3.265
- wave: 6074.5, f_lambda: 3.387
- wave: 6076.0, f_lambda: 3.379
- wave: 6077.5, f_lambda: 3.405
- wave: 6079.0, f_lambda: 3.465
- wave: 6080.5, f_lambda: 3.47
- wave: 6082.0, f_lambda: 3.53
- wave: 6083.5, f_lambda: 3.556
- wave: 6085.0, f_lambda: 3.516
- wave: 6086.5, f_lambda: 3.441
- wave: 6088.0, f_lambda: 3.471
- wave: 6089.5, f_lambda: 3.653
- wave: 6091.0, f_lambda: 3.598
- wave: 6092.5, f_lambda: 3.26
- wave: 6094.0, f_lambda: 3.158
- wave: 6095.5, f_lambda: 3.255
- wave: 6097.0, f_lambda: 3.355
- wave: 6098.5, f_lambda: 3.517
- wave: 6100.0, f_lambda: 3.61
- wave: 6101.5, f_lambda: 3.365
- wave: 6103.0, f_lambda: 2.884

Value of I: 3.47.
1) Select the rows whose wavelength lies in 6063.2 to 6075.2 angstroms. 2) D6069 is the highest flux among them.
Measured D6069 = 3.387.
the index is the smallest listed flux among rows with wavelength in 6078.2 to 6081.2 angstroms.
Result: 3.465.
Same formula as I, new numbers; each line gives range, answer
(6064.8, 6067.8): 2.6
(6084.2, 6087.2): 3.48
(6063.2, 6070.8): 2.69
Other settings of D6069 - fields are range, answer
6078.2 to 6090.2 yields 3.653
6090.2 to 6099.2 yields 3.598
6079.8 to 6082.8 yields 3.53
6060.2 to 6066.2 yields 3.318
